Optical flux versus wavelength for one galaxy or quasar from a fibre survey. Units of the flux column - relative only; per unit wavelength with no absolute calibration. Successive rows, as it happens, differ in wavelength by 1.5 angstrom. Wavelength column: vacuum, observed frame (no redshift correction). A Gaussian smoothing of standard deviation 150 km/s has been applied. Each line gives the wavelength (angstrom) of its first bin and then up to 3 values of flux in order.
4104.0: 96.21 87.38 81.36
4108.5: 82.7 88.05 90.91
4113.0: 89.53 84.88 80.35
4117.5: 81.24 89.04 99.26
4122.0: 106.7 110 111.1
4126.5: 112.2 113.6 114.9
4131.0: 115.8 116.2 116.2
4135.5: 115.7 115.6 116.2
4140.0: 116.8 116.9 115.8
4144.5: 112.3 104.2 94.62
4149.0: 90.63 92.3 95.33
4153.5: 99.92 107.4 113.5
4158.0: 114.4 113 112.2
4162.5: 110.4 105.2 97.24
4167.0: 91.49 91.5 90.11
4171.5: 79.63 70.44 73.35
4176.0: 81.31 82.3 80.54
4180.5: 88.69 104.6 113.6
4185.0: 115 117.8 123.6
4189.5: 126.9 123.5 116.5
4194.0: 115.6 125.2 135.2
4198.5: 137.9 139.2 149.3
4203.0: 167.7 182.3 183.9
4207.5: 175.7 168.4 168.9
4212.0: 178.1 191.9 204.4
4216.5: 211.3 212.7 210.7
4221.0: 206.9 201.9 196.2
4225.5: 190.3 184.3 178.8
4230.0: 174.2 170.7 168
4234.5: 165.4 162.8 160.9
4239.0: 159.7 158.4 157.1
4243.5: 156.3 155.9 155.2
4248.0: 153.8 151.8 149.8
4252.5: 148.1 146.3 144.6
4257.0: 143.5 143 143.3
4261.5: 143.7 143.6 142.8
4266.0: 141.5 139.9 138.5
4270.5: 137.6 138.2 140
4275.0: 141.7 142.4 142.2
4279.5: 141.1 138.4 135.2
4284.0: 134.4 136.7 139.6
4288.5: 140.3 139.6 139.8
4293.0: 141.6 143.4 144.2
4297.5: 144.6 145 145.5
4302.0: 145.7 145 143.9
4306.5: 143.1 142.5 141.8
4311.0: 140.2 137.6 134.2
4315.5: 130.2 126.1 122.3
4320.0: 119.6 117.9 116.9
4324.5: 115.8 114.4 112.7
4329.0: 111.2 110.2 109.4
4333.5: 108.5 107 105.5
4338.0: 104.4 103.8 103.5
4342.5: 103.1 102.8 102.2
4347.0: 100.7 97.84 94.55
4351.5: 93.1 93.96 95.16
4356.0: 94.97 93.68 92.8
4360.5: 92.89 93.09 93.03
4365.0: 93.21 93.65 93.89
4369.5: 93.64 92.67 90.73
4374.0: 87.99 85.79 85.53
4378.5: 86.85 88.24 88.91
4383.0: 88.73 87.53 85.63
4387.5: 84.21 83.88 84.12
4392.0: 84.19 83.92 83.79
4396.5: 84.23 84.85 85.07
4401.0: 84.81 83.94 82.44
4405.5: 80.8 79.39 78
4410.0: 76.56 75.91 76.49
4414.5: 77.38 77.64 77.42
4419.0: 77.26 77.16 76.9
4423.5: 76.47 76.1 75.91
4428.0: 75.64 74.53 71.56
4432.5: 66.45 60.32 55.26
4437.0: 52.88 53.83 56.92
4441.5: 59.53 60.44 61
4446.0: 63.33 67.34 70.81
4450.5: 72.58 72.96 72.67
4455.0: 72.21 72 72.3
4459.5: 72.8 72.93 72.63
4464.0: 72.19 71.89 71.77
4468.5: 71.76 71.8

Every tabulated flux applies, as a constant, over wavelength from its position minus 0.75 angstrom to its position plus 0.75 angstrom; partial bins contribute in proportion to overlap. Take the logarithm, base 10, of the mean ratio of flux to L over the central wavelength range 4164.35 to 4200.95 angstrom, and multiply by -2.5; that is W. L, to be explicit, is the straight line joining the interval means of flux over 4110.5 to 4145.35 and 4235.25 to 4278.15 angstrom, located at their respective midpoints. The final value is 0.18 mag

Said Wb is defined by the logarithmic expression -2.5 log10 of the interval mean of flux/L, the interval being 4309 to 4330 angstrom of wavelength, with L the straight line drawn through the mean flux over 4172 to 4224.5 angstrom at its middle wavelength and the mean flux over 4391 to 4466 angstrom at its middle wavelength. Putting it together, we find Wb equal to -0.16 mag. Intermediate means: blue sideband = 145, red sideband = 73.3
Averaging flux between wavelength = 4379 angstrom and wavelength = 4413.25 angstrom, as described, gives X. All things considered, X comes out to 83.4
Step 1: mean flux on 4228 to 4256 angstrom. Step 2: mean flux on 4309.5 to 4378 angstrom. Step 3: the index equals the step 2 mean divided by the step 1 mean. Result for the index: 0.66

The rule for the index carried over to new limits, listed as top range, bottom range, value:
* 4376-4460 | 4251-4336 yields 0.56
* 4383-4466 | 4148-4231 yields 0.55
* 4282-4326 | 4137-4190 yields 1.34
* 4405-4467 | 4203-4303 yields 0.45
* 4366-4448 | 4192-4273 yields 0.48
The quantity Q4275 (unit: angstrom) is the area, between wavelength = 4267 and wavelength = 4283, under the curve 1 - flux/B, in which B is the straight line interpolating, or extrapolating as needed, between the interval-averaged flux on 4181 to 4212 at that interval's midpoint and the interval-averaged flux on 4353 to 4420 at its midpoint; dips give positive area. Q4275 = -3.0 angstrom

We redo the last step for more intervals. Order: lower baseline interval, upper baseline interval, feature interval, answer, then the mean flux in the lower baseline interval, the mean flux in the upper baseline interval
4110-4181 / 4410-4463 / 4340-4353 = -3.3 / 100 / 70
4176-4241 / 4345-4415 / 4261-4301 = -4.4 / 156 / 88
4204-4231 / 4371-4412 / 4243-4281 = 4.2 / 190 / 84.5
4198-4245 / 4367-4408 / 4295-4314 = -1.7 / 176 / 86.1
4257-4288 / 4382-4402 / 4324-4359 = 1.7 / 140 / 85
